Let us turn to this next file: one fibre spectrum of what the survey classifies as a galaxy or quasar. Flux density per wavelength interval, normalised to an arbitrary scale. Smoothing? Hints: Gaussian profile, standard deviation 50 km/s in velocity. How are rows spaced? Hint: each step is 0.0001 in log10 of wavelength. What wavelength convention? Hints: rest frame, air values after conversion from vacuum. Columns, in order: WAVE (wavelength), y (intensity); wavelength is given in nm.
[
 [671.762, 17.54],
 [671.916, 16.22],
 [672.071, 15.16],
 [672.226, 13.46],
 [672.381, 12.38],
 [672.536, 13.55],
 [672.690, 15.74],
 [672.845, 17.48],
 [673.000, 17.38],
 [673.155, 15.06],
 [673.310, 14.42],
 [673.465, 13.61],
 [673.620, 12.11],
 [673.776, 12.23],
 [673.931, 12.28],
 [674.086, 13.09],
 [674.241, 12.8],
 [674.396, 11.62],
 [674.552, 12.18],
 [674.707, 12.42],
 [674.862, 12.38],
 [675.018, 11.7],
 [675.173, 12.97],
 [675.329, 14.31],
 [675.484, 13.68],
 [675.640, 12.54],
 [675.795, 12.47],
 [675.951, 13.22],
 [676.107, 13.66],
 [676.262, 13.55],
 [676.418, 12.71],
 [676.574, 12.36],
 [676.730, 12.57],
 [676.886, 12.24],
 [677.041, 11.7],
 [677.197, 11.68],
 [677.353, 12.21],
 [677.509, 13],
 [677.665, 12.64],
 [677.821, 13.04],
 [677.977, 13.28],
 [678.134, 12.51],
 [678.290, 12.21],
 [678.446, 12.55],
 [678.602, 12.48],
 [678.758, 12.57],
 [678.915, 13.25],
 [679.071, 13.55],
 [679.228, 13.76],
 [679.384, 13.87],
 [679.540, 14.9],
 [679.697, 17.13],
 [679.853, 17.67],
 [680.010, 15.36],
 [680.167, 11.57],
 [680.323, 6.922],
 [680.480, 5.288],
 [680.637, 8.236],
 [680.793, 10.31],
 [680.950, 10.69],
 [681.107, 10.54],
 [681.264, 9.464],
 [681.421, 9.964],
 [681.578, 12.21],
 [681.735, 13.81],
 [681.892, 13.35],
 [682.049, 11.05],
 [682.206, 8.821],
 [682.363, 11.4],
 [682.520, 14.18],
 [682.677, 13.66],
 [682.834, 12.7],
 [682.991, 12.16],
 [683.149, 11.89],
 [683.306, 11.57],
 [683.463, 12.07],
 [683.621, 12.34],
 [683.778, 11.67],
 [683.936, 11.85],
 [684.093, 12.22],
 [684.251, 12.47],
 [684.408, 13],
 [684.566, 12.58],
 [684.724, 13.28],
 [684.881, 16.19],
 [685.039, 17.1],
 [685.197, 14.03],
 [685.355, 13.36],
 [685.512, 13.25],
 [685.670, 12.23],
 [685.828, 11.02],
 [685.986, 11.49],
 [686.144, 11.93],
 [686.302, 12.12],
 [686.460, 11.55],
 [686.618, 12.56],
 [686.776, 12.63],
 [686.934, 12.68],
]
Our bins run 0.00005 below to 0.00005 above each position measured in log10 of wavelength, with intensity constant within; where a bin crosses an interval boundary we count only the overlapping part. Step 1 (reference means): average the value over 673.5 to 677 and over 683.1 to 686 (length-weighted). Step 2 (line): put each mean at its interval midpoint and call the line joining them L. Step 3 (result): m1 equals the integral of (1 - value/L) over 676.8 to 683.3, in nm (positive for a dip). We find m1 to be 0.30 nm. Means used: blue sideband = 12.7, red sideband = 12.9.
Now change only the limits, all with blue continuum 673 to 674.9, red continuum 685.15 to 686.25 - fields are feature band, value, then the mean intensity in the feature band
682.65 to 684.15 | 0.05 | 12.2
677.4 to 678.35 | 0.00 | 12.8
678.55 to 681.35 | 0.14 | 12.1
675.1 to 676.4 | -0.03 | 13.3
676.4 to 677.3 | 0.05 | 12.2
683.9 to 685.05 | -0.09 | 13.4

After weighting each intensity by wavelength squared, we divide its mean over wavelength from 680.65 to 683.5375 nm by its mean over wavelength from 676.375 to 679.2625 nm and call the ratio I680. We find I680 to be 0.93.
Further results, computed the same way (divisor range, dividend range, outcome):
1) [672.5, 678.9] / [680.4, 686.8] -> 0.94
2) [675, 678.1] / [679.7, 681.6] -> 0.86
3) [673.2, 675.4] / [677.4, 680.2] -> 1.08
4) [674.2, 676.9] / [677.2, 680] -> 1.07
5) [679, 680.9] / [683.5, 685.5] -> 1.09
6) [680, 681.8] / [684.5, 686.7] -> 1.30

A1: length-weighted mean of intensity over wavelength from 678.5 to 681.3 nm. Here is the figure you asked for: 12.1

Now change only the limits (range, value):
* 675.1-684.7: 12.4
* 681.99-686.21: 12.6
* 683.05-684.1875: 11.9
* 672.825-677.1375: 13.1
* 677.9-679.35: 12.9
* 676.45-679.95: 13.2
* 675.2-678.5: 12.8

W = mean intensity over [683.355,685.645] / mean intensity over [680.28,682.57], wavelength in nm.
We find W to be 1.27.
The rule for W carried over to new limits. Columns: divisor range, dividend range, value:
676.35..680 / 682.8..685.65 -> 0.98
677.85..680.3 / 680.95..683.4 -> 0.86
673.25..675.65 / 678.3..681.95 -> 0.95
